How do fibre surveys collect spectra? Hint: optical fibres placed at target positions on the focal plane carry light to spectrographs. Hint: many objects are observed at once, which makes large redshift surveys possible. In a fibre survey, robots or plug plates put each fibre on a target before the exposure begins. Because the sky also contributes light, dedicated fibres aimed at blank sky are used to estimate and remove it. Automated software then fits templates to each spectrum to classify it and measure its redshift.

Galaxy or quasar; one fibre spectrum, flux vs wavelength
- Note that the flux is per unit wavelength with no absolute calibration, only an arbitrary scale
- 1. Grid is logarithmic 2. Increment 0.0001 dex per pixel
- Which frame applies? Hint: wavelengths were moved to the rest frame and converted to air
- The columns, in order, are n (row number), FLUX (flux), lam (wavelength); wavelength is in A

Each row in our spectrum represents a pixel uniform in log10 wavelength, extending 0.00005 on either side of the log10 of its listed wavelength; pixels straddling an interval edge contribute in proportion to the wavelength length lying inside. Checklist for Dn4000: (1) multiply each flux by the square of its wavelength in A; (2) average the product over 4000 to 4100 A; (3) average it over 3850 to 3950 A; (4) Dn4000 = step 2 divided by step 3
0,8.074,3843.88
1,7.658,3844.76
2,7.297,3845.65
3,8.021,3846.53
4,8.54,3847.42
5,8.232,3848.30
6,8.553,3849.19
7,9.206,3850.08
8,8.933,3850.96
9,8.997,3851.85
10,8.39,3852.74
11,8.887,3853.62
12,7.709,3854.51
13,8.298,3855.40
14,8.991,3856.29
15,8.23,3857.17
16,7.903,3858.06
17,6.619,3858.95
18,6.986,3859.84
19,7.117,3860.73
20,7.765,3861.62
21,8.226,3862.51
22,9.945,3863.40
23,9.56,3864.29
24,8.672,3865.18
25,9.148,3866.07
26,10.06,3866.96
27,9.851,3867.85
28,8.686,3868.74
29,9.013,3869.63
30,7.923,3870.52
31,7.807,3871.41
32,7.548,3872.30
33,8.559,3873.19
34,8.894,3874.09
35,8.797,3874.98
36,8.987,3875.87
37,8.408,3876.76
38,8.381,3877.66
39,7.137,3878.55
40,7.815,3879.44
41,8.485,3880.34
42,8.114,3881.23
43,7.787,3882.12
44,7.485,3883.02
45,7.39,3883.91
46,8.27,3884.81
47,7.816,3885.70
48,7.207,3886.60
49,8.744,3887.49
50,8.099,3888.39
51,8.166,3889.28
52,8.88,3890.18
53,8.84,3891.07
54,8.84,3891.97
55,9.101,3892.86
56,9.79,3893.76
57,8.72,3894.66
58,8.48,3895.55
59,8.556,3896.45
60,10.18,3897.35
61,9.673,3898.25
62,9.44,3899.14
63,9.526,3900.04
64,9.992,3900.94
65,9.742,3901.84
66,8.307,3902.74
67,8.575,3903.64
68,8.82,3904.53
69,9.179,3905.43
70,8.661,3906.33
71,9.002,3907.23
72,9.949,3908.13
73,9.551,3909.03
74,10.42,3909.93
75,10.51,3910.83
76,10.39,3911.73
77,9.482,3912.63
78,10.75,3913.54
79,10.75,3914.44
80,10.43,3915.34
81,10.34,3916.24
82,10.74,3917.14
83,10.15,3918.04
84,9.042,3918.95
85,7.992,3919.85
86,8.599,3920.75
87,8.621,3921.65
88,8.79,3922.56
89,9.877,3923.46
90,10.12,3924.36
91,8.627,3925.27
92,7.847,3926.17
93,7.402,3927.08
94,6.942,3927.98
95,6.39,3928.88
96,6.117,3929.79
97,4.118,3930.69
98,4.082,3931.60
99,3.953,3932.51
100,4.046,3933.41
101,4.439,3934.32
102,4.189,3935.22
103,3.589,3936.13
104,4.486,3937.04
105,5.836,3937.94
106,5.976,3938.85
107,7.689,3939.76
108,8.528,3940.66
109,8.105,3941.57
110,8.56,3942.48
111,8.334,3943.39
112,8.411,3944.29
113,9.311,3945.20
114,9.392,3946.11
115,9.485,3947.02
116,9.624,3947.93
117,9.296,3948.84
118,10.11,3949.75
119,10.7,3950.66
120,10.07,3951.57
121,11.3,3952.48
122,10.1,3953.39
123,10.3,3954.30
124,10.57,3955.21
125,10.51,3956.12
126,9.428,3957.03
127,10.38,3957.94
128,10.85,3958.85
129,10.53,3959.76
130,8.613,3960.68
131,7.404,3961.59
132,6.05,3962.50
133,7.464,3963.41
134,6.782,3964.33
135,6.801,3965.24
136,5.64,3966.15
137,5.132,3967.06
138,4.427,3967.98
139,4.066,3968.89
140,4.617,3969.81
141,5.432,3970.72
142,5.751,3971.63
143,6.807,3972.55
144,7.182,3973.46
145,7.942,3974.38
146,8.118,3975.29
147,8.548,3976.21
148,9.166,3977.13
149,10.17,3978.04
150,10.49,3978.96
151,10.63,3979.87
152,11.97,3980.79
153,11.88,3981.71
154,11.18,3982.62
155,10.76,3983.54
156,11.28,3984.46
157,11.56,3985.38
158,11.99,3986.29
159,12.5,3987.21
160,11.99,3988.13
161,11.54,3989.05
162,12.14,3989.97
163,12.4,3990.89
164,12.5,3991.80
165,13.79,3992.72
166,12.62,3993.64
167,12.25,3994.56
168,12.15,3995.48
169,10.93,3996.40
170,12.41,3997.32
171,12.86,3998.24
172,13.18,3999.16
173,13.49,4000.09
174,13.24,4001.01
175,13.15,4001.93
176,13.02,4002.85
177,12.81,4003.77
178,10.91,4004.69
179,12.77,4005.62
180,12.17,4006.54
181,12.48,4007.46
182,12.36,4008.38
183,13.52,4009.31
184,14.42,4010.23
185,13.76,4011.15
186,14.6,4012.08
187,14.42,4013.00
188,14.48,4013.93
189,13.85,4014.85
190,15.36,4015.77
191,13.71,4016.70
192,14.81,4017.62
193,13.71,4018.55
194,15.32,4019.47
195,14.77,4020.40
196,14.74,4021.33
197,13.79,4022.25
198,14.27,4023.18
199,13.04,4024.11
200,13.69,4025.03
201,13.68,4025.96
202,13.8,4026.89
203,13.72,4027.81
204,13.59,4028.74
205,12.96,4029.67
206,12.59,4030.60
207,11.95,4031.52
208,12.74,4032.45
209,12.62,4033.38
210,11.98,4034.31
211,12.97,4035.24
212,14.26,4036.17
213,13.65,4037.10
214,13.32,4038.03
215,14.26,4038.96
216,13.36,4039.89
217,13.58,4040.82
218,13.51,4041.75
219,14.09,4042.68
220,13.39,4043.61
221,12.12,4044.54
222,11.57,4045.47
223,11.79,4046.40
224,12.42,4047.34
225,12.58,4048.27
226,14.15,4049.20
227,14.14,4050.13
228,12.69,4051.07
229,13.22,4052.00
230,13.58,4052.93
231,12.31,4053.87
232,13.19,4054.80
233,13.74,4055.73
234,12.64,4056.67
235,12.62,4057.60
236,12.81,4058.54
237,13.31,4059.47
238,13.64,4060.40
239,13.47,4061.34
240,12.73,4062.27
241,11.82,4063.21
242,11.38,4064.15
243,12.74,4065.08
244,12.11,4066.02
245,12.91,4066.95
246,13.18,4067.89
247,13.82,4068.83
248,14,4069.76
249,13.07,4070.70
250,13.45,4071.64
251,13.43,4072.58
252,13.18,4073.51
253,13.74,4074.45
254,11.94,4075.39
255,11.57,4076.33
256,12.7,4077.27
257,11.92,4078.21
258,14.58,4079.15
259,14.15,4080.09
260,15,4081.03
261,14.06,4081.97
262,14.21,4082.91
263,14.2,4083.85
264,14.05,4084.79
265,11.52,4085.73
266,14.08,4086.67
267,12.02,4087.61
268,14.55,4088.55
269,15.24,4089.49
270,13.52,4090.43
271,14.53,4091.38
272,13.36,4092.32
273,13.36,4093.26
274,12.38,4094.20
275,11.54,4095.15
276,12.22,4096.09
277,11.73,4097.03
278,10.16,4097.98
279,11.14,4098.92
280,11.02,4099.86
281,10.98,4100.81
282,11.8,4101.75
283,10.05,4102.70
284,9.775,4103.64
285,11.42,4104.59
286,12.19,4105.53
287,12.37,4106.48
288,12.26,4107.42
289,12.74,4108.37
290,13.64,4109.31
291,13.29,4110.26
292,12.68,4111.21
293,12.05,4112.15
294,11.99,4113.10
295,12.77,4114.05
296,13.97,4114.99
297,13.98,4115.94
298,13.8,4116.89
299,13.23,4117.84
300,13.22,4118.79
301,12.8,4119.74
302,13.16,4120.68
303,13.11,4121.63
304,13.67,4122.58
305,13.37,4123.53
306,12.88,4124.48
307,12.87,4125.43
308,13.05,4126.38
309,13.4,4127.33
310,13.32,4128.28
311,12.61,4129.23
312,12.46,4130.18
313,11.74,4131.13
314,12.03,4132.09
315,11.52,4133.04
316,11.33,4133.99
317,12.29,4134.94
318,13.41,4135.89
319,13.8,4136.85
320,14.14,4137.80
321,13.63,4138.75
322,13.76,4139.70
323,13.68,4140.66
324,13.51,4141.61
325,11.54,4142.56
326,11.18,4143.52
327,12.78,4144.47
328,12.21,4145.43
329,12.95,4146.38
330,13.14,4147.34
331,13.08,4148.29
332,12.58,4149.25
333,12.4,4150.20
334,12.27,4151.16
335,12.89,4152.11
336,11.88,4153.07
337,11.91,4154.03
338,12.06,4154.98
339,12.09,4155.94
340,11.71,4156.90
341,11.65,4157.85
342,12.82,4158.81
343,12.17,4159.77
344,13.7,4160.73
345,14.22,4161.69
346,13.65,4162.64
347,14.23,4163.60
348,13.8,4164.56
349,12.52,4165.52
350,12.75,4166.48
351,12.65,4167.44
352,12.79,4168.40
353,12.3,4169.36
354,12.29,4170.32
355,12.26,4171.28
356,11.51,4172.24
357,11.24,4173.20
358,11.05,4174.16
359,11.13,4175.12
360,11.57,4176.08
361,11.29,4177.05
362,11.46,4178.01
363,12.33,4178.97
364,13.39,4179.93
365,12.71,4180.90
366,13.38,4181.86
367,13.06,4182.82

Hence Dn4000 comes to 1.70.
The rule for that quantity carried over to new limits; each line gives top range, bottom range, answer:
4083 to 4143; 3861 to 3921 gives 1.59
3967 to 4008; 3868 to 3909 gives 1.30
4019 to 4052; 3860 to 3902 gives 1.67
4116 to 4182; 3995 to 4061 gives 1.01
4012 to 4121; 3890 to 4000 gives 1.54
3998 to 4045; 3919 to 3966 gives 1.76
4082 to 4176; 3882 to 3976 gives 1.70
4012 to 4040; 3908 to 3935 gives 1.75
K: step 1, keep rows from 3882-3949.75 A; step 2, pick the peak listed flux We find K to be 10.75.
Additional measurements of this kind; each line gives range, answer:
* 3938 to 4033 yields 15.36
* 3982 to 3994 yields 13.79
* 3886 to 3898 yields 10.18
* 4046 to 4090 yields 15.24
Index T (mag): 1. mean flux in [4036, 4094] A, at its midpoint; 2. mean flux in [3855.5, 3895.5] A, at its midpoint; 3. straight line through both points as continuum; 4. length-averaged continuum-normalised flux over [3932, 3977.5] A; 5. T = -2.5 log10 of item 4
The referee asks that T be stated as 0.33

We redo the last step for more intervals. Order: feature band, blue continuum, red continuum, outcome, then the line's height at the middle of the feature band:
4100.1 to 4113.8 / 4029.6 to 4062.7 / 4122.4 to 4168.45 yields 0.08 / 12.9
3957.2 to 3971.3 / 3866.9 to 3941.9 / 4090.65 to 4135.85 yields 0.33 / 9.48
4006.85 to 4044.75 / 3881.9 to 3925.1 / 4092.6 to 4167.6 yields -0.23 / 11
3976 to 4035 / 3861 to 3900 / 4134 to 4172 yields -0.21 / 10.5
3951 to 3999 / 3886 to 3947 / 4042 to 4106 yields 0.04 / 9.99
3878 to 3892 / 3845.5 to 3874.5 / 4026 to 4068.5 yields 0.13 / 9.06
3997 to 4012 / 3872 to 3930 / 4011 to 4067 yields -0.06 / 12.2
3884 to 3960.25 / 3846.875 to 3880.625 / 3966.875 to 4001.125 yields 0.08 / 9.33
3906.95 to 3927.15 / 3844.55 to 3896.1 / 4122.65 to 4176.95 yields -0.06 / 9.09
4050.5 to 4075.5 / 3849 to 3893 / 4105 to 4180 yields -0.14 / 11.4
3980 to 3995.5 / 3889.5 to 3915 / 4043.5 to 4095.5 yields -0.06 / 11.3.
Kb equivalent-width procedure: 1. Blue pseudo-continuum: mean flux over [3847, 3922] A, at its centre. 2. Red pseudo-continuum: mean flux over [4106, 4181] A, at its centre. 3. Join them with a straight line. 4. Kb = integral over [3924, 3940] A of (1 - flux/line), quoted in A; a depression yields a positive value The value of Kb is 6.2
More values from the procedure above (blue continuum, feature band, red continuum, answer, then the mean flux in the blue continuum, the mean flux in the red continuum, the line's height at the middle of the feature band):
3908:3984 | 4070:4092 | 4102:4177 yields -4.29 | 8.32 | 12.6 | 11.3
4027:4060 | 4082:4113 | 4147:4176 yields 0.70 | 13.1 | 12.5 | 12.8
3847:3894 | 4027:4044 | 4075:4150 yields -2.79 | 8.41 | 12.8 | 11.4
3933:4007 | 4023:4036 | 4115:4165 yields -2.99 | 9.48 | 12.9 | 10.7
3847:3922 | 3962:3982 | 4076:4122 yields 5.72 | 8.82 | 12.8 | 10.4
